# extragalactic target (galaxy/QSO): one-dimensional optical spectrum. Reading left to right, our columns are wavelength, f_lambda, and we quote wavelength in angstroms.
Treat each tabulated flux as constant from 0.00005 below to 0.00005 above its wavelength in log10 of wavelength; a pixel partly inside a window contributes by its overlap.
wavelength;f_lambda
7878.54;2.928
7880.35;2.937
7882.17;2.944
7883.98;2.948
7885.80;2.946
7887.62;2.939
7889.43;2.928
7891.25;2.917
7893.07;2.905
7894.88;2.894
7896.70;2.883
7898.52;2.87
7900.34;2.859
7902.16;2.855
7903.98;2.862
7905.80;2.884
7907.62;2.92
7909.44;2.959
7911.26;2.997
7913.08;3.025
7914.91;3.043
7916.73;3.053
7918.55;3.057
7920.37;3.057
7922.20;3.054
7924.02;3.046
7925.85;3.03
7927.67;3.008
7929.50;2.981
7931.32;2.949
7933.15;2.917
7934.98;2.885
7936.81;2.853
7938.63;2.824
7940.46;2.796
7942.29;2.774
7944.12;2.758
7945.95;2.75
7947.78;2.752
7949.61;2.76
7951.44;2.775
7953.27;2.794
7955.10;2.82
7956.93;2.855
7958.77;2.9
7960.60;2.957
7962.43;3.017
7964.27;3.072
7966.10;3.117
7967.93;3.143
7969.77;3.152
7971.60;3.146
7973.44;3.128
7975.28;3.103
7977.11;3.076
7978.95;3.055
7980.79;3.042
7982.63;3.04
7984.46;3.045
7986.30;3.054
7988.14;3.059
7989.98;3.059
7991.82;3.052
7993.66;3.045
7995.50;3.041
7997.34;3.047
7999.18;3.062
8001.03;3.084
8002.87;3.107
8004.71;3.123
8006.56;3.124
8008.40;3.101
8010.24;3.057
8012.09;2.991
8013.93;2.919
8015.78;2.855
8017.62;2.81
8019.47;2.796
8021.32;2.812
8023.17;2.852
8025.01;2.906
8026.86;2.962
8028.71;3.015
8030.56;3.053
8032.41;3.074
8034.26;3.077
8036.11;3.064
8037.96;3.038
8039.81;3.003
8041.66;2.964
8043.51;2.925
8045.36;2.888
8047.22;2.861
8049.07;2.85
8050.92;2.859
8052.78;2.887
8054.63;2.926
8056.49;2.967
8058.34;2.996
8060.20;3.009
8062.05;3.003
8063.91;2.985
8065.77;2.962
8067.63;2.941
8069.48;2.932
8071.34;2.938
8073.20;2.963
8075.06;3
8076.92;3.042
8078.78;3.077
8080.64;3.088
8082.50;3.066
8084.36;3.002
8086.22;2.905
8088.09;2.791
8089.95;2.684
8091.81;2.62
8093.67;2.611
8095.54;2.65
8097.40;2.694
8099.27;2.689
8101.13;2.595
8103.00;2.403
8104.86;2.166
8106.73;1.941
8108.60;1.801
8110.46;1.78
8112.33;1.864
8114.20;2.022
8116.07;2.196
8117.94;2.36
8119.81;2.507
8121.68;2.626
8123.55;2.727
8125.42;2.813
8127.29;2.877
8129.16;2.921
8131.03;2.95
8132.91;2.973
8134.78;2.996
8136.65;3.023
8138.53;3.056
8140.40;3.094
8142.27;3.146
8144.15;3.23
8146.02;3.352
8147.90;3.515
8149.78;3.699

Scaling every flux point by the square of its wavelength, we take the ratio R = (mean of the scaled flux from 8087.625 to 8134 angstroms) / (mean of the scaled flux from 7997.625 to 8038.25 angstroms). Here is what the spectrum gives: 0.9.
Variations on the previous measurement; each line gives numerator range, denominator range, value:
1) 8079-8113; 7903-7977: 0.89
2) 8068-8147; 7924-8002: 0.95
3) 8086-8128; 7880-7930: 0.87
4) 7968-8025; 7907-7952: 1.05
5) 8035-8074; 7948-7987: 1.01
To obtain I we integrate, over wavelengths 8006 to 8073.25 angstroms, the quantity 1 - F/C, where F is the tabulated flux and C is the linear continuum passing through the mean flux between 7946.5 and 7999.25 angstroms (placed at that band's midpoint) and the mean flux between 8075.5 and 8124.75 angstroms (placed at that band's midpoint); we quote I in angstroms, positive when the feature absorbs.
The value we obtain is -4.8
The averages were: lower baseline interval 3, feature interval 2.95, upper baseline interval 2.54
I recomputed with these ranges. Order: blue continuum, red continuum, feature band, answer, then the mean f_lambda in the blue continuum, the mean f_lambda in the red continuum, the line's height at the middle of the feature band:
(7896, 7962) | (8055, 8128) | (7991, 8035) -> -3.34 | 2.91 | 2.67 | 2.79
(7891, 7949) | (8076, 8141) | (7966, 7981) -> -1.42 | 2.92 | 2.64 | 2.84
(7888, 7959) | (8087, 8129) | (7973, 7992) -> -2.13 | 2.9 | 2.44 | 2.76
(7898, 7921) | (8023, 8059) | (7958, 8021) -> -1.68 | 2.96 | 2.96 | 2.96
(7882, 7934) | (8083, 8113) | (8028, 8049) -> -2.99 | 2.96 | 2.46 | 2.62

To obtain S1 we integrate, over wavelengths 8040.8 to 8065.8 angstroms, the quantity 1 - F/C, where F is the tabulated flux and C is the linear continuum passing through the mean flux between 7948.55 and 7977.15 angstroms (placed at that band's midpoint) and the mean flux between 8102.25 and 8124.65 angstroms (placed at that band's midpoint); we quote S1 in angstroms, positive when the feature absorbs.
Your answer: -4.2 angstroms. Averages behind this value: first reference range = 2.99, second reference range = 2.2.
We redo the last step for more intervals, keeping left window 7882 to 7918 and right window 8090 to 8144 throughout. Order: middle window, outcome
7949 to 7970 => -0.8 angstroms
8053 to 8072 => -2.1 angstroms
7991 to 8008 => -1.9 angstroms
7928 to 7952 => 0.3 angstroms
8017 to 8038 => -1.7 angstroms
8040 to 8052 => -0.9 angstroms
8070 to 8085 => -2.1 angstroms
